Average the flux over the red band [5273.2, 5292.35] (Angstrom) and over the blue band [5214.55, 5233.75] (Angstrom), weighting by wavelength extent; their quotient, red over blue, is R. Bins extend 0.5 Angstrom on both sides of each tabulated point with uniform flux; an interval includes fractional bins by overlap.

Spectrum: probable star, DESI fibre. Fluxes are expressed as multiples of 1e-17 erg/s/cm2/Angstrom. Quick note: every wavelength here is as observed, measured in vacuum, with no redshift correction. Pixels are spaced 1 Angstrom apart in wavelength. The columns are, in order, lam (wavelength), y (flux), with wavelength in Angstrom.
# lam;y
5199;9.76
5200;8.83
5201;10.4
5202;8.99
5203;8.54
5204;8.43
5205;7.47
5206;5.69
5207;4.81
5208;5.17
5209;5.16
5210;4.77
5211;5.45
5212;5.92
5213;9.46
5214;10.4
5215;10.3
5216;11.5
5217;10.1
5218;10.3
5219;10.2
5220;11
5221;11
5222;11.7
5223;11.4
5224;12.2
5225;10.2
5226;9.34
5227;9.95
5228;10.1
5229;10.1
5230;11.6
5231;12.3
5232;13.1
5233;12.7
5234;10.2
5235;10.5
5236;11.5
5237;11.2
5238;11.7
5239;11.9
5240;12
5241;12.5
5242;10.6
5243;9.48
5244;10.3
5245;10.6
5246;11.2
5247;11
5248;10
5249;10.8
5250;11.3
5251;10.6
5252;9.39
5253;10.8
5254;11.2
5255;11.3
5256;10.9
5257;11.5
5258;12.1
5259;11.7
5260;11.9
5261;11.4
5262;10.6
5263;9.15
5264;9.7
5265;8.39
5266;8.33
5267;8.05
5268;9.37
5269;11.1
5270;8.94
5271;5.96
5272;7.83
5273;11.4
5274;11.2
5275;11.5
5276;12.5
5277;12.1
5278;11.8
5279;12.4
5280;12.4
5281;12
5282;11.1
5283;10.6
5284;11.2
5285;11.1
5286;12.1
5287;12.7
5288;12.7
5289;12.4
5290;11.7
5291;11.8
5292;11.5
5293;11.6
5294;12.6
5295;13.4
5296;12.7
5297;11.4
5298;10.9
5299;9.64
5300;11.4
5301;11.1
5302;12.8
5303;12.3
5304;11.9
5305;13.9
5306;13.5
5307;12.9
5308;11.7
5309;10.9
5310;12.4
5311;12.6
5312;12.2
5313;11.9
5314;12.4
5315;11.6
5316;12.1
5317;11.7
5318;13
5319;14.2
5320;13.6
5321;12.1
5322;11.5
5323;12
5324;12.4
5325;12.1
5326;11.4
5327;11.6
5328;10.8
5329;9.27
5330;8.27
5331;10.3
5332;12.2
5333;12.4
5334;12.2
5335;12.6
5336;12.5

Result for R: 1.08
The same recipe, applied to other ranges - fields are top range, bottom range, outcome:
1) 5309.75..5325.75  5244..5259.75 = 1.13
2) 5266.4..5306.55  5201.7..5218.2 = 1.48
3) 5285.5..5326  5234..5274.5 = 1.16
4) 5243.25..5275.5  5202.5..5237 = 1.08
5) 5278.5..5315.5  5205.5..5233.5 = 1.26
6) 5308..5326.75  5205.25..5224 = 1.41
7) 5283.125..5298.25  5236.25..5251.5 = 1.09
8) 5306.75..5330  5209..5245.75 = 1.14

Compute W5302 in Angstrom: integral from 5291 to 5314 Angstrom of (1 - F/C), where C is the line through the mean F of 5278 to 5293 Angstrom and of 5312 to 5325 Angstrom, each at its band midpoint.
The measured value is 0.1 Angstrom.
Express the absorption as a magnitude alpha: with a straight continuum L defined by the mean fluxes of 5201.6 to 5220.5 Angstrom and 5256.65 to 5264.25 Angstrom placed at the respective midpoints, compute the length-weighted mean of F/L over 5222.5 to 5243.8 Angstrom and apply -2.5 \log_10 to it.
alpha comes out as -0.19 mag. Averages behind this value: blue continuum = 8.08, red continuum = 11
